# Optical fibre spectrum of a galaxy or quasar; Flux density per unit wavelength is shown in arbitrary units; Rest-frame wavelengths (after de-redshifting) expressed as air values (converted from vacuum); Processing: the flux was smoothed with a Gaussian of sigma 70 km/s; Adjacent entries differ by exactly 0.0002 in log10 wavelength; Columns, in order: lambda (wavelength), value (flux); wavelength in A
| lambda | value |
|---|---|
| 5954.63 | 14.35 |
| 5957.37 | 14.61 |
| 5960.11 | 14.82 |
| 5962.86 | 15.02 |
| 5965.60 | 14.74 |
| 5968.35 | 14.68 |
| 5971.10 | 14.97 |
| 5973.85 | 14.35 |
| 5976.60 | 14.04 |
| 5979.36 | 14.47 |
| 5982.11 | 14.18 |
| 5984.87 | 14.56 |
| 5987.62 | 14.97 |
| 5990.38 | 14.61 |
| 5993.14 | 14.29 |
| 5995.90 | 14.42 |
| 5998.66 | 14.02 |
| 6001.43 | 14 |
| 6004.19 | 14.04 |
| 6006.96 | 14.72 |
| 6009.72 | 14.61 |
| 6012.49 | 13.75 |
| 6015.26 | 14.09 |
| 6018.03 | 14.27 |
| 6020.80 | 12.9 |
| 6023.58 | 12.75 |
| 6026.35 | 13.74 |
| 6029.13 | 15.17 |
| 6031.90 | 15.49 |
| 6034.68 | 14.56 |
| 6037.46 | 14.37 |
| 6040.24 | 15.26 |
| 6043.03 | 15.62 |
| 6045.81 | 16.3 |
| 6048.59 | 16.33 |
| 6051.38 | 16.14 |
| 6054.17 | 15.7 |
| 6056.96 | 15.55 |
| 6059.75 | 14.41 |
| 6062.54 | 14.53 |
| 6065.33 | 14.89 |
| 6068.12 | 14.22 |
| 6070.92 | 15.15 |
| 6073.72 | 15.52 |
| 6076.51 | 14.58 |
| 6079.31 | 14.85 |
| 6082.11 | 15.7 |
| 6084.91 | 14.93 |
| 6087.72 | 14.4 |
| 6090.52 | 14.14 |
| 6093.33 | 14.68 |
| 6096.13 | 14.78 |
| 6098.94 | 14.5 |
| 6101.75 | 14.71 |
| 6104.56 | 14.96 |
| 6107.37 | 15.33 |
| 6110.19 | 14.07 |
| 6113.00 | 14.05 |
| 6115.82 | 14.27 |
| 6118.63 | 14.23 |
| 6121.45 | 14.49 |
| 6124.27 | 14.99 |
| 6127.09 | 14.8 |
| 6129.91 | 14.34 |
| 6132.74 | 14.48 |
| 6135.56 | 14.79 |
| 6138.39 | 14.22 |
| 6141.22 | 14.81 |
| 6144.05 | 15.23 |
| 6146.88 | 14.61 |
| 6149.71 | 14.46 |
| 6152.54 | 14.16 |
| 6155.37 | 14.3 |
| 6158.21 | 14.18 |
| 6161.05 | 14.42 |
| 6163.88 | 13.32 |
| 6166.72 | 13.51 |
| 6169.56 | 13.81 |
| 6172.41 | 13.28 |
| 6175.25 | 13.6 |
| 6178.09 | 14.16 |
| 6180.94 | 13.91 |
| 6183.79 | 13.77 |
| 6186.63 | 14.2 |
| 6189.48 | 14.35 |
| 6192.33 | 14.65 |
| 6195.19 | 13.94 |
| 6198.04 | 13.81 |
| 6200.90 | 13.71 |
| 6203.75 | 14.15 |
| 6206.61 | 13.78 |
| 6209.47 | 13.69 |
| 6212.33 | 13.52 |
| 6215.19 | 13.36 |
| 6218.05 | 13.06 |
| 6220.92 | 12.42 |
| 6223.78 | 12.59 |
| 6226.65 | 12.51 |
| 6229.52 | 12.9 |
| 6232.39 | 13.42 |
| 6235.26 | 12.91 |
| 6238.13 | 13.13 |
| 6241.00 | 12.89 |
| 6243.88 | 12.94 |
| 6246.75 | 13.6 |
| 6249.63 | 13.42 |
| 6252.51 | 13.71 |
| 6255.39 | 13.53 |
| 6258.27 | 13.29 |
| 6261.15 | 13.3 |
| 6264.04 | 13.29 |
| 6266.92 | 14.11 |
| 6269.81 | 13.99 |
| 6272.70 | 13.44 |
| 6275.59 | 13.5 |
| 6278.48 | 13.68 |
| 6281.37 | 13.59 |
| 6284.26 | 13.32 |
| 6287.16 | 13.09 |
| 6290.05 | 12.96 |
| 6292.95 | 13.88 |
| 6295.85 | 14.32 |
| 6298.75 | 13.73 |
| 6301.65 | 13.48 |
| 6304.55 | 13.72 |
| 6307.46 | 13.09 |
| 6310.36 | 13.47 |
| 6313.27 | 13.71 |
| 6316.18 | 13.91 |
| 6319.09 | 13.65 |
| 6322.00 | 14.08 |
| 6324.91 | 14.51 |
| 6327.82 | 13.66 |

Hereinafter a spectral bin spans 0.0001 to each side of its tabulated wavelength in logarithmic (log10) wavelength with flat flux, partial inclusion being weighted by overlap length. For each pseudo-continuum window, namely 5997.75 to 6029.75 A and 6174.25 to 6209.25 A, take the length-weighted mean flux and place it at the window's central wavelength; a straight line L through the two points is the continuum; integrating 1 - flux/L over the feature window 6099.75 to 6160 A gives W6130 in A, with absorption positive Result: -2.4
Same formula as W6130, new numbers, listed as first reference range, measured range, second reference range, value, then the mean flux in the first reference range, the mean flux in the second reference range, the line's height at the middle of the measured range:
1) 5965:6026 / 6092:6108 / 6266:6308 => -0.9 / 14.2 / 13.6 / 14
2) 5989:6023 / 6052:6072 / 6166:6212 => -1.3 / 14.1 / 13.9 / 14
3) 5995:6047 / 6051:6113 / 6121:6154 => -1.4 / 14.4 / 14.6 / 14.5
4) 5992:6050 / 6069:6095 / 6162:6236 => -1.2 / 14.5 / 13.6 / 14.2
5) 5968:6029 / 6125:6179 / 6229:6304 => -1.8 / 14.2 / 13.5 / 13.8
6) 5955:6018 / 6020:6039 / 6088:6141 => 0.4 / 14.4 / 14.5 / 14.5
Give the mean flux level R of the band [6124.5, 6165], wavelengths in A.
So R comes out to 14.5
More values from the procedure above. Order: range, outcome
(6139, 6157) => 14.6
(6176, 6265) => 13.5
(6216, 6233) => 12.8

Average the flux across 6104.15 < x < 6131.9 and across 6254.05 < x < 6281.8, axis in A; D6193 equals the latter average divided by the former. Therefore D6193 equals 0.93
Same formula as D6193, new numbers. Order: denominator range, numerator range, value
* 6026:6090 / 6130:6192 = 0.94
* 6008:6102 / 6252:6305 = 0.92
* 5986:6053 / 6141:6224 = 0.95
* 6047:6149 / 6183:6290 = 0.91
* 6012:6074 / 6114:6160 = 0.98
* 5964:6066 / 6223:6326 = 0.92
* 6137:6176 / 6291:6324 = 0.97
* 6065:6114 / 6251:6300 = 0.92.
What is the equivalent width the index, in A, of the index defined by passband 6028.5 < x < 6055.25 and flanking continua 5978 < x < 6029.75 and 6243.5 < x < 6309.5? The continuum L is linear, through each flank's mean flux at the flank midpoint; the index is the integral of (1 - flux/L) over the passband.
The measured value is -2.70 A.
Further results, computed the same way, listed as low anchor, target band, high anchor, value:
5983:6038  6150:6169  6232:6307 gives -0.27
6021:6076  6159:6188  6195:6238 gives -0.17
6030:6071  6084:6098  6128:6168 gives 0.28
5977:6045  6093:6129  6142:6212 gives -1.07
